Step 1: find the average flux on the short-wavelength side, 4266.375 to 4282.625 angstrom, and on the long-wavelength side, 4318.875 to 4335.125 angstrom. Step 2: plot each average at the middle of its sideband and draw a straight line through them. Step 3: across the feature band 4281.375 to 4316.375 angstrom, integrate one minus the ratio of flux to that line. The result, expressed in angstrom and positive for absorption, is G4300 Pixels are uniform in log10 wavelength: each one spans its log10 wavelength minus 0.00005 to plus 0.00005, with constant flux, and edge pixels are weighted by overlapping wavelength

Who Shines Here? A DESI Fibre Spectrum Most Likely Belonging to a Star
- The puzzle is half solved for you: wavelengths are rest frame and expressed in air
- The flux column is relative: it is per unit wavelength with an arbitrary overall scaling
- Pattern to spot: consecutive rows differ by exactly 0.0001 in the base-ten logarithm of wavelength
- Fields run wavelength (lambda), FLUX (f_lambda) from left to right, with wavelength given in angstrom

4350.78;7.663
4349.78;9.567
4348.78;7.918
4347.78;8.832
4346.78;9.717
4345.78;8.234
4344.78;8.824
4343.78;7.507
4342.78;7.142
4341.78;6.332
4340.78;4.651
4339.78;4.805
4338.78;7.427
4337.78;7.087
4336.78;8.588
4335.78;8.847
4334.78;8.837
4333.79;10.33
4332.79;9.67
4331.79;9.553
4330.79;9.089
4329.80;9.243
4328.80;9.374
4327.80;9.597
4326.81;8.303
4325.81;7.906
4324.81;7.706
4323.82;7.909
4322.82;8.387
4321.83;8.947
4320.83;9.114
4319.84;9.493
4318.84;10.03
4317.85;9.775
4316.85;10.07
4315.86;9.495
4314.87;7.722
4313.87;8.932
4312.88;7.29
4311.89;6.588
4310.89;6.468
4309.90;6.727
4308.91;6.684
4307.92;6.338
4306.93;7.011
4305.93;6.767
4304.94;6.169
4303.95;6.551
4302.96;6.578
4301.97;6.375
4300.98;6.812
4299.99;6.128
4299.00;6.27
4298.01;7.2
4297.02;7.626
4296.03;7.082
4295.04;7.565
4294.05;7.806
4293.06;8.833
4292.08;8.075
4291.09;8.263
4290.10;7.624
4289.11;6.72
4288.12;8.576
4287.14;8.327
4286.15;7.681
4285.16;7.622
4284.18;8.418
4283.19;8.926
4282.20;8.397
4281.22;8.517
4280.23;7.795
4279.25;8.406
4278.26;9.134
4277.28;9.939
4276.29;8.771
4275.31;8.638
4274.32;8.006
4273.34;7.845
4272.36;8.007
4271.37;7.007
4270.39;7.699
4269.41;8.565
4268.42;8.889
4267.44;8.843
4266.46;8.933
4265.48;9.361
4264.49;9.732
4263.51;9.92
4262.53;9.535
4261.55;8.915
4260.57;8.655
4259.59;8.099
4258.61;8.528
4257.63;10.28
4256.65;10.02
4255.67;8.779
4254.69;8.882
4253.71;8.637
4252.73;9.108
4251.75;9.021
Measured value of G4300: 5.1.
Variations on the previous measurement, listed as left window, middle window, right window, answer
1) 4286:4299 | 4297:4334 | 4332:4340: 0.4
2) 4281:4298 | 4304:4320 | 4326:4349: 0.7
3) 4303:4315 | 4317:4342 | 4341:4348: -3.4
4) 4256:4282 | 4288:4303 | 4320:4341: 2.2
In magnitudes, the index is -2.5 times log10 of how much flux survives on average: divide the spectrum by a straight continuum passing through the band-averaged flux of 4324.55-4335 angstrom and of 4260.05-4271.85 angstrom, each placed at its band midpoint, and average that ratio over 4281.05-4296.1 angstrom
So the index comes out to 0.11 mag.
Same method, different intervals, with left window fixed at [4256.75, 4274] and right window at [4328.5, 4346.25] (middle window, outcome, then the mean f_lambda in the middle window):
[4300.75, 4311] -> 0.26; 6.59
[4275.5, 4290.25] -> 0.03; 8.35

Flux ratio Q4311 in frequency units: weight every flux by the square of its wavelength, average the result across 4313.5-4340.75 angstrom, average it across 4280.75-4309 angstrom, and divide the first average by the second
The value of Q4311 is 1.19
